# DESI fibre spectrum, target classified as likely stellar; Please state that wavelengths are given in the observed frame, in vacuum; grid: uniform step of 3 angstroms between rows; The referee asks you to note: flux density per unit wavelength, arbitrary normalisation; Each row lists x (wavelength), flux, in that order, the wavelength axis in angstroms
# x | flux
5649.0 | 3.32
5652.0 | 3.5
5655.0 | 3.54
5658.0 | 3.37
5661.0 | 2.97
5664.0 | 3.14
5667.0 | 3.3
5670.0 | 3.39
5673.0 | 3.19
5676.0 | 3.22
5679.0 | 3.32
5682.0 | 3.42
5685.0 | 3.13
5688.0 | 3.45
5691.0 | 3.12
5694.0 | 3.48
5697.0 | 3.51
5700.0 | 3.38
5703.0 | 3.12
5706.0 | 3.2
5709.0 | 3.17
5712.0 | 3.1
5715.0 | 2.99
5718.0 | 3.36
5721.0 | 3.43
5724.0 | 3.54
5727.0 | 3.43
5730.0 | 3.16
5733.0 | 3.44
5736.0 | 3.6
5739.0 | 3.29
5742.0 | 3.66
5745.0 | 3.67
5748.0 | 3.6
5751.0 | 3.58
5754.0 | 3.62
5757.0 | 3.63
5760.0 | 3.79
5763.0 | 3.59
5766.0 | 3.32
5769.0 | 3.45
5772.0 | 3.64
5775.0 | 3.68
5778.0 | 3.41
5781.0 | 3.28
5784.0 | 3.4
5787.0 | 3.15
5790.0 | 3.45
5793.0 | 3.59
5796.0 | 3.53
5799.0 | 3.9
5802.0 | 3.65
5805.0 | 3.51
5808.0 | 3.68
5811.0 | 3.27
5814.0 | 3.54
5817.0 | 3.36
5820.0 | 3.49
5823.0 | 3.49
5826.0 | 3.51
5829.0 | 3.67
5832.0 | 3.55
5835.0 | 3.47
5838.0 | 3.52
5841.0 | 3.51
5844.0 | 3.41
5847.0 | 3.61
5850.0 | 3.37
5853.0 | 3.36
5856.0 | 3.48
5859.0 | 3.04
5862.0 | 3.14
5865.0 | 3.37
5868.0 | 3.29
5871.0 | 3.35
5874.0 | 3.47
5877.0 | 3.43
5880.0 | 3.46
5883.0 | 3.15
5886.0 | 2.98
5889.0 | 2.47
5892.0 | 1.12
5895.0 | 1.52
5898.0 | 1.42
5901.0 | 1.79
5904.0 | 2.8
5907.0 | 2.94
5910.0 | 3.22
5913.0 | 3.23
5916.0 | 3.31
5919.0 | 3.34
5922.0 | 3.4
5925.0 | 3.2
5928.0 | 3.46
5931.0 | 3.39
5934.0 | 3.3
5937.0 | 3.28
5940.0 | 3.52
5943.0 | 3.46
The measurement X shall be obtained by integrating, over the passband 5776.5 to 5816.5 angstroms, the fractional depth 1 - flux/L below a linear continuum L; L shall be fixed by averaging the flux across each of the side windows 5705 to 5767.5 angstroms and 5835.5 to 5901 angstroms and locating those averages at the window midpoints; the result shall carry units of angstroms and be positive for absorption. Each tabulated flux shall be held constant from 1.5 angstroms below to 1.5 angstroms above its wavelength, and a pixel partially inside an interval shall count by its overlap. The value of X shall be -3.07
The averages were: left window 3.44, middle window 3.49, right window 3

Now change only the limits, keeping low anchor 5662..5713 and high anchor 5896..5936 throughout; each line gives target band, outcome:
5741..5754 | -1.8 angstroms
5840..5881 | -4.5 angstroms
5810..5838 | -3.6 angstroms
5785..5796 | -1.0 angstroms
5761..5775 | -1.6 angstroms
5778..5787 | -0.5 angstroms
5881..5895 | 3.0 angstroms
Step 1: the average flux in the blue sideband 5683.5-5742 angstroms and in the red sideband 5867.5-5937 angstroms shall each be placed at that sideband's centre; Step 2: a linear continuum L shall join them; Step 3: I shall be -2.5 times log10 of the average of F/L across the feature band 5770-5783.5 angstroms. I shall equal -0.10 mag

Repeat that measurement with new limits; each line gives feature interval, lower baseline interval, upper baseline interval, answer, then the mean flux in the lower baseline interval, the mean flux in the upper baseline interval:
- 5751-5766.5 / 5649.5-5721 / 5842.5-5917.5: -0.145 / 3.28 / 2.95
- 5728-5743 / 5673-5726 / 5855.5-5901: -0.076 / 3.29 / 2.8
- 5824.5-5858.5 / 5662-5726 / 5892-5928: -0.203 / 3.28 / 2.71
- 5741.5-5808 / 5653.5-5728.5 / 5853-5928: -0.133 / 3.29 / 2.93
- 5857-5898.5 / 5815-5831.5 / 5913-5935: 0.201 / 3.51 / 3.34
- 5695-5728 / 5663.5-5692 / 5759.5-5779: 0.026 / 3.28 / 3.55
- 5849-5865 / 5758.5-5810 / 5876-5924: -0.090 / 3.53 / 2.72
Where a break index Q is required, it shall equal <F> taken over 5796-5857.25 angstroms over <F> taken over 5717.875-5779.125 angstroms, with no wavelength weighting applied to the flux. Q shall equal 1.0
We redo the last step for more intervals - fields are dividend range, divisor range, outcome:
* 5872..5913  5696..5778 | 0.76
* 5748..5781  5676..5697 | 1.07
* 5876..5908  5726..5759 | 0.69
